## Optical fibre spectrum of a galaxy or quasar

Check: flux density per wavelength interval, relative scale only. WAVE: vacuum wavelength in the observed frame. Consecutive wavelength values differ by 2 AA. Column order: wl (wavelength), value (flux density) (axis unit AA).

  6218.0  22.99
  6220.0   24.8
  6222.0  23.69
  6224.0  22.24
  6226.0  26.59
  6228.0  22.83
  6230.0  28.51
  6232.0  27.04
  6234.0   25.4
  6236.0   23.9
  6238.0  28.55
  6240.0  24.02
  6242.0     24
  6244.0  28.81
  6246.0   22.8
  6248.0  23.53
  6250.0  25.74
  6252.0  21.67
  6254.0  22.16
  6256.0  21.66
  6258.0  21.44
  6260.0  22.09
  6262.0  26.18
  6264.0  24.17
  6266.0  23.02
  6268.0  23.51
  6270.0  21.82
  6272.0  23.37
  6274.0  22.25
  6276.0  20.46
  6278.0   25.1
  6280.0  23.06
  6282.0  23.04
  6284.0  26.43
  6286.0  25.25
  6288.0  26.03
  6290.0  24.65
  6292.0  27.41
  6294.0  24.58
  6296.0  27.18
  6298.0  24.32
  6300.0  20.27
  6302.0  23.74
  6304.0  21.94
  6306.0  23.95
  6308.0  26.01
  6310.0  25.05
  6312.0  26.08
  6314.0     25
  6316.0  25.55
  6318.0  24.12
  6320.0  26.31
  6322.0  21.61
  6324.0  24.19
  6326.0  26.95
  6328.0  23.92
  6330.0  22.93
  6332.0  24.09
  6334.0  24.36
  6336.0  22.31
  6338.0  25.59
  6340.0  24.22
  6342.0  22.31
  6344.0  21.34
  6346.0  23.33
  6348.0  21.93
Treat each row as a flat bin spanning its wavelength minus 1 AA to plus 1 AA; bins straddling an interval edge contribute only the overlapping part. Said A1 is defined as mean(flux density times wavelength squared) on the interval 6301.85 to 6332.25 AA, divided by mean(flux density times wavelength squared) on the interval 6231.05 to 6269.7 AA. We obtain 1.04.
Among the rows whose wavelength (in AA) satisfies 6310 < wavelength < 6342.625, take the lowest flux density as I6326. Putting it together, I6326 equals 21.61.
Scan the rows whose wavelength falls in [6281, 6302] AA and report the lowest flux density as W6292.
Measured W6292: 20.27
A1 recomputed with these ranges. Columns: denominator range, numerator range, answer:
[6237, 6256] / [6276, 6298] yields 1.04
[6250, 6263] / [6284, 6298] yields 1.14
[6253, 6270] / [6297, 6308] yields 1.02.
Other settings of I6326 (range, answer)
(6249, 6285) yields 20.46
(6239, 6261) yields 21.44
